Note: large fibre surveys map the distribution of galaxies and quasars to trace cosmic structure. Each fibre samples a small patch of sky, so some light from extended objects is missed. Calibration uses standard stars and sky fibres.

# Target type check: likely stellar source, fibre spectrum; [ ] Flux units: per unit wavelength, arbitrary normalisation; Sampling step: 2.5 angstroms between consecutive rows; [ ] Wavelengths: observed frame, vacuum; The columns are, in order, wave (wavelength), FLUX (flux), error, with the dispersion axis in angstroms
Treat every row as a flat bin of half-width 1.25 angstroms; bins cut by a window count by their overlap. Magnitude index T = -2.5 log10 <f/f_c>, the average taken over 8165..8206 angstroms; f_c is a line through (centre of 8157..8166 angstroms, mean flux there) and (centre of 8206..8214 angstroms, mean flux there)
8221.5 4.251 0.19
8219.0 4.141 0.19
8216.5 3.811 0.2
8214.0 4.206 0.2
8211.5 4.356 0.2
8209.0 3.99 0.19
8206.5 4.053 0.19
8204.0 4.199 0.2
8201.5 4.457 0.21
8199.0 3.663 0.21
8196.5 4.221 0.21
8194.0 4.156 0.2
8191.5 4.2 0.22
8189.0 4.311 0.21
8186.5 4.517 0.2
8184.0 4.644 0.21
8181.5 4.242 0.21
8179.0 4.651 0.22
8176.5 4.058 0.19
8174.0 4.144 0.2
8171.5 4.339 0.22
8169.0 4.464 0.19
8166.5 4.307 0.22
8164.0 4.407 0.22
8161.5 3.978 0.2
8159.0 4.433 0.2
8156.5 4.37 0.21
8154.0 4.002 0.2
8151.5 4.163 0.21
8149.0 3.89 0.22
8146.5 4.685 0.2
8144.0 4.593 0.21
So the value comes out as -0.016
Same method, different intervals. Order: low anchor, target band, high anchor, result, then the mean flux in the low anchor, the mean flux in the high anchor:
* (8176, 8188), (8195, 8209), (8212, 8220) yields 0.031 mag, 4.44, 4.08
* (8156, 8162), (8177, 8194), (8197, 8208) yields -0.056 mag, 4.28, 4.1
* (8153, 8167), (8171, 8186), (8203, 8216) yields -0.037 mag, 4.25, 4.14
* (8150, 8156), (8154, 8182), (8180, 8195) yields -0.021 mag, 4.11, 4.35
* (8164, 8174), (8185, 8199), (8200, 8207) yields 0.010 mag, 4.35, 4.24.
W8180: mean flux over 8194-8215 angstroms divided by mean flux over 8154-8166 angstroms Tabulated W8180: 0.97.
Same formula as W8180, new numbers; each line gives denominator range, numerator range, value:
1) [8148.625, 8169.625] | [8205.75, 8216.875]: 0.97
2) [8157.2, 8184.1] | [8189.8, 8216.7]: 0.96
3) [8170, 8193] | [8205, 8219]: 0.94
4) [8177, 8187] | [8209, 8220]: 0.92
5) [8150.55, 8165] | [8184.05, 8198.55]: 1.01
